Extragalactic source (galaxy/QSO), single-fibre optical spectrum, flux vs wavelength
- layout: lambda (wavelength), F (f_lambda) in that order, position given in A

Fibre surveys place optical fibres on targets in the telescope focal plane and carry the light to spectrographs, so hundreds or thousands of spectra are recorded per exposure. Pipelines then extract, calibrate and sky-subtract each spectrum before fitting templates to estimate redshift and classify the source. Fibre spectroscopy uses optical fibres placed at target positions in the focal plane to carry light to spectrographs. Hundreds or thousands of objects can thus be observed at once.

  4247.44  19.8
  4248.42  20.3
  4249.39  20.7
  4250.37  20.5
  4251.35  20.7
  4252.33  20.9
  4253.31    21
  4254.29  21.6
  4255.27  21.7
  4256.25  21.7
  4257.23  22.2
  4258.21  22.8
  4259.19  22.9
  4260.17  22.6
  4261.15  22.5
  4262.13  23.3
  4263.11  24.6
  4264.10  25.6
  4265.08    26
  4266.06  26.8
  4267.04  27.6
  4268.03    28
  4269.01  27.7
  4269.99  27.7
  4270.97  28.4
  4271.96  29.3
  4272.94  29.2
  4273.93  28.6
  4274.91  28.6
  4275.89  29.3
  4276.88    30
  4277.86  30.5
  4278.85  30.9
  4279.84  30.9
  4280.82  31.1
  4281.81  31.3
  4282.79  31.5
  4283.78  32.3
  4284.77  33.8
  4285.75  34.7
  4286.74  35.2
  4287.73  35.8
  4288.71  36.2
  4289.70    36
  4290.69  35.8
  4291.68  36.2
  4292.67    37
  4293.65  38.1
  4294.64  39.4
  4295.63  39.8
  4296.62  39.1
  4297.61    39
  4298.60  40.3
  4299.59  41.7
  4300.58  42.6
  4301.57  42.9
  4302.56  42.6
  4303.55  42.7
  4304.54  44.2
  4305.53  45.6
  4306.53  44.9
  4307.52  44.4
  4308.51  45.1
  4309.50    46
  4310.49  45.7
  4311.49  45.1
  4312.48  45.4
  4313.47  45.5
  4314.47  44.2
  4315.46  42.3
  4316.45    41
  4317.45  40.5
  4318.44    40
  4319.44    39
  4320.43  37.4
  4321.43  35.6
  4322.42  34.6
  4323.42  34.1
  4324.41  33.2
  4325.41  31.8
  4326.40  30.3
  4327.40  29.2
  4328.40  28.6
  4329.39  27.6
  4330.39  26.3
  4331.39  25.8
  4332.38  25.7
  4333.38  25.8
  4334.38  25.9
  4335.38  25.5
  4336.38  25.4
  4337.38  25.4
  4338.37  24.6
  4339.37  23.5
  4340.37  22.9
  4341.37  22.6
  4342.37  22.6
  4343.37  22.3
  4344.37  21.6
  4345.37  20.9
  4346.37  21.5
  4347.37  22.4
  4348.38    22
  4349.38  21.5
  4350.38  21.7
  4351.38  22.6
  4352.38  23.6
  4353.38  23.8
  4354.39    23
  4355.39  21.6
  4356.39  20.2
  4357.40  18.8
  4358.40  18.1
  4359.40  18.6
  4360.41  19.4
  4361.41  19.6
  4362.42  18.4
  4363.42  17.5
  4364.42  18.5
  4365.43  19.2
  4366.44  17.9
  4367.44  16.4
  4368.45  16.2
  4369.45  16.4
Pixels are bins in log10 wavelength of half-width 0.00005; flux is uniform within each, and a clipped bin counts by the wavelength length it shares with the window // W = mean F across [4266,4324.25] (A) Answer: 36.8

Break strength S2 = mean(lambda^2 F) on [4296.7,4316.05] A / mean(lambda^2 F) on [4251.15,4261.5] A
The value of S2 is 2.0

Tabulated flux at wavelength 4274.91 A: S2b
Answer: 28.6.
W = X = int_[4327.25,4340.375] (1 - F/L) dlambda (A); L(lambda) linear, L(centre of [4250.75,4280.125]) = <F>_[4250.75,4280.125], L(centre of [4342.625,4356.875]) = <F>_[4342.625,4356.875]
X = -1.8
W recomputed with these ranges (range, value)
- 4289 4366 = 31.3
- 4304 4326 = 41.1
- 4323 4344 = 26.6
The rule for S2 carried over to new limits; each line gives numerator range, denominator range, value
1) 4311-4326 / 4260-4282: 1.44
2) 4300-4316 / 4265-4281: 1.56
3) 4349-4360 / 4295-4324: 0.52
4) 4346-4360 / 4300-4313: 0.49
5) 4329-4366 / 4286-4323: 0.56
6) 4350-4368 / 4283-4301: 0.55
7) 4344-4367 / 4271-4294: 0.65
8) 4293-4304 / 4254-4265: 1.80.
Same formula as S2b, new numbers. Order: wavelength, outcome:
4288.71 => 36.2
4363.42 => 17.5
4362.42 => 18.4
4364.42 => 18.5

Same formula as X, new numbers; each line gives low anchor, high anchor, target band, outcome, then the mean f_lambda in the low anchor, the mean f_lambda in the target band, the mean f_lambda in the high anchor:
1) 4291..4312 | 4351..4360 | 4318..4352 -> 2.6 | 42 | 27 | 21.1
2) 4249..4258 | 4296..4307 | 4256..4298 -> 1.4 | 21.3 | 30.5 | 42.3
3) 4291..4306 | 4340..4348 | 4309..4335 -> -3.5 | 40.7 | 35.6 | 22.1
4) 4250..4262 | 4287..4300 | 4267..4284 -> 0.3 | 21.8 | 29.6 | 38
